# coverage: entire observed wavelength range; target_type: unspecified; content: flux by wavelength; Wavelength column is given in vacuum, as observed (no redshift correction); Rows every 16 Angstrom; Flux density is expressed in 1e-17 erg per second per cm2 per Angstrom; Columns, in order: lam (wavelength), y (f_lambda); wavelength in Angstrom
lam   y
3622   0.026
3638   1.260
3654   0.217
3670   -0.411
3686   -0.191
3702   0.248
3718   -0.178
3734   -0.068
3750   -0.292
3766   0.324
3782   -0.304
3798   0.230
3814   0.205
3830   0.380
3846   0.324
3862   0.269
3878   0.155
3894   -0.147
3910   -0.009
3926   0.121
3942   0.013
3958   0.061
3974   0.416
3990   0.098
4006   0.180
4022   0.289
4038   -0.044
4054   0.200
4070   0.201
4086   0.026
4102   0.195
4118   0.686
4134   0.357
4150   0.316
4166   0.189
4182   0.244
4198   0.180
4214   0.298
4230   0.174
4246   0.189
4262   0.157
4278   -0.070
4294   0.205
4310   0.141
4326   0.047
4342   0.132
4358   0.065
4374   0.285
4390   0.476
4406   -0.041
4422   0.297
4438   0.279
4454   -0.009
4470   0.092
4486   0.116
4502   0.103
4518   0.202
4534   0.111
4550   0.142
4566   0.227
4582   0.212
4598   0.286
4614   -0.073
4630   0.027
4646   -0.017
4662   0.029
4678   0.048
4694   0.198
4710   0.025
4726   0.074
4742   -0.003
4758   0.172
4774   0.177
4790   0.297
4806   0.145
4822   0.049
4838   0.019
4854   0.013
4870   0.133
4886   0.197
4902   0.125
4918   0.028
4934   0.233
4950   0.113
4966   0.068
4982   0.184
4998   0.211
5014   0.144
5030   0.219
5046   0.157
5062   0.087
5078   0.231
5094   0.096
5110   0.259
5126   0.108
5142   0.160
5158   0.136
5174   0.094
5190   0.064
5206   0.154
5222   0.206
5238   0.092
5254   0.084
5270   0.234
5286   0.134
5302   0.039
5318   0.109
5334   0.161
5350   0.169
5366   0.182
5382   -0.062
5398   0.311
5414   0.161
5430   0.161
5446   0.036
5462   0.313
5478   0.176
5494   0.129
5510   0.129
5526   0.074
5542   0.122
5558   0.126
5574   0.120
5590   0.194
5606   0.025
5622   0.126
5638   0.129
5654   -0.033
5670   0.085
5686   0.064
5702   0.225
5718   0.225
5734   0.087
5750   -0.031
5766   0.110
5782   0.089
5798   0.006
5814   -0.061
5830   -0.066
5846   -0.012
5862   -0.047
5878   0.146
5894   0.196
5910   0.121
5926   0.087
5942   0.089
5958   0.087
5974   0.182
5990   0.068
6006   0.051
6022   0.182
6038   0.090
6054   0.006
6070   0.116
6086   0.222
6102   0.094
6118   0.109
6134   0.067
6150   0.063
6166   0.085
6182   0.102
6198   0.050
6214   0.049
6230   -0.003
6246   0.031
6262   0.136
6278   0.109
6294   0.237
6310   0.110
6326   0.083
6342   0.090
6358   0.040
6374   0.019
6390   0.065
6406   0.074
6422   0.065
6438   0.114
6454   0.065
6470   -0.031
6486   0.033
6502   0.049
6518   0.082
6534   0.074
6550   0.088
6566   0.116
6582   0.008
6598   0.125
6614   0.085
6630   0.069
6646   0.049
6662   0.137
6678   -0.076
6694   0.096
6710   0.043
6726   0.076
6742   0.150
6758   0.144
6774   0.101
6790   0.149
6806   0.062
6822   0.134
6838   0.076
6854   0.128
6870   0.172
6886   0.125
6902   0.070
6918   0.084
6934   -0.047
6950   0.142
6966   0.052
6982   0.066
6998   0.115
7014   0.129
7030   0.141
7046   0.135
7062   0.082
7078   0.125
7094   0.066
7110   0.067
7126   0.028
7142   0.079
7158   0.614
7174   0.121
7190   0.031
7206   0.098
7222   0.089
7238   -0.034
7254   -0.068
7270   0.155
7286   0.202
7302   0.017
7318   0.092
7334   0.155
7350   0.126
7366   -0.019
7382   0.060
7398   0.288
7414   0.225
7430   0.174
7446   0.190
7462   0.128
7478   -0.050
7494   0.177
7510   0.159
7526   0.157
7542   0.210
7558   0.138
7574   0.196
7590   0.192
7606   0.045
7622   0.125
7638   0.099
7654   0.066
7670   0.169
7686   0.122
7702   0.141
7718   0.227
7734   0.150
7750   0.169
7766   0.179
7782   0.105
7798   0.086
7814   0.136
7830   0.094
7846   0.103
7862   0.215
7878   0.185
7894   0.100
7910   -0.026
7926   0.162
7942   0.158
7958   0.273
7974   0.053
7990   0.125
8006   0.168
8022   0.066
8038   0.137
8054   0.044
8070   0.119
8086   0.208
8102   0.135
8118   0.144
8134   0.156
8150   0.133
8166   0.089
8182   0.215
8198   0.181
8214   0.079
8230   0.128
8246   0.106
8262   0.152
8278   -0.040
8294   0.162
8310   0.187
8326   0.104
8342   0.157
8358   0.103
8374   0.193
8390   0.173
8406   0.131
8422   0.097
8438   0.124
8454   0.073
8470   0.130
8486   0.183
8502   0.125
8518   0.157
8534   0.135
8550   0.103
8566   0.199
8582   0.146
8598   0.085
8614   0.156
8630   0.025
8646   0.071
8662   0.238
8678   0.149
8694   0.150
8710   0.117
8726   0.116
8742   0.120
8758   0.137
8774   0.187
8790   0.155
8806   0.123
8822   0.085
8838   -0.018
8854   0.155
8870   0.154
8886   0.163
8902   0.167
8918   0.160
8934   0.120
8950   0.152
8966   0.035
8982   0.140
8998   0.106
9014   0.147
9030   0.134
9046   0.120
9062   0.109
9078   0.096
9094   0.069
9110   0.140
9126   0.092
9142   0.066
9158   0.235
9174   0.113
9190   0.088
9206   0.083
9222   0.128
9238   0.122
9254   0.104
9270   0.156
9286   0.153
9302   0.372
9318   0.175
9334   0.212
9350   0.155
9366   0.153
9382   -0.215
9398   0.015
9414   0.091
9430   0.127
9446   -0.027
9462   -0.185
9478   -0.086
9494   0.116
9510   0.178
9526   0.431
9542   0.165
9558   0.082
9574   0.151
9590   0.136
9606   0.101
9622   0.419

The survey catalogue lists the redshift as 0.921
